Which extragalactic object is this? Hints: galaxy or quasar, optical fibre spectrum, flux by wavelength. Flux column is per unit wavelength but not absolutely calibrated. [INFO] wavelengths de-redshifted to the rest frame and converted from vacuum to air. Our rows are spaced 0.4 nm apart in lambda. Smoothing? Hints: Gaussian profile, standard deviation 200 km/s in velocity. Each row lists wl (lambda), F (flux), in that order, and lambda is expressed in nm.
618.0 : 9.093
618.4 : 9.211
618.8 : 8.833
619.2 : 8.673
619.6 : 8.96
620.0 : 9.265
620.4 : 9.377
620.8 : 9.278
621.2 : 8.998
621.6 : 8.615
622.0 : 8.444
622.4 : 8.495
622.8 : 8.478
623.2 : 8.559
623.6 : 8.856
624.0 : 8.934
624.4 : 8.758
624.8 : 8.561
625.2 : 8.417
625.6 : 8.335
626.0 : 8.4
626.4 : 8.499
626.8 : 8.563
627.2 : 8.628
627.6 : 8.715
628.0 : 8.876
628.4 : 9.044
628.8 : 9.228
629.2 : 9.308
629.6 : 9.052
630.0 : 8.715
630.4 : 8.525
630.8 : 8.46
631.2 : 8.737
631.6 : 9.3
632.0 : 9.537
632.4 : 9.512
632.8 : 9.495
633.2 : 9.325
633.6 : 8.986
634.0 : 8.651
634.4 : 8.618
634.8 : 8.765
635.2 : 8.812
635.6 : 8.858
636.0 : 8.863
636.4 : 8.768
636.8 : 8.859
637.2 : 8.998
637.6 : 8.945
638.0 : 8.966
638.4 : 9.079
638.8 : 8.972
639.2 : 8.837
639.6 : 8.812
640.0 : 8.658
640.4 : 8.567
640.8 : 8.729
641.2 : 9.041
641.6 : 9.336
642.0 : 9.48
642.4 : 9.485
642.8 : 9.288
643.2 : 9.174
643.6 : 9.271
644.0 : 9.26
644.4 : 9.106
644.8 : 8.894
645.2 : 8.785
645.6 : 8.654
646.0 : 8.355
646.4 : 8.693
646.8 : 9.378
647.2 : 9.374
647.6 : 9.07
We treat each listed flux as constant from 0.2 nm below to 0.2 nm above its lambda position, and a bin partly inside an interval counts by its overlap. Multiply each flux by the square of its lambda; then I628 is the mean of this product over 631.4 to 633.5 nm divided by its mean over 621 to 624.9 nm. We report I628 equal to 1.12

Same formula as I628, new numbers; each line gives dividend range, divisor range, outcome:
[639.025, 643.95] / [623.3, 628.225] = 1.10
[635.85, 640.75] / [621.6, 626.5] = 1.08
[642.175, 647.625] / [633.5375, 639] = 1.05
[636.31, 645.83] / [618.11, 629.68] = 1.08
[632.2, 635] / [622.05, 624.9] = 1.08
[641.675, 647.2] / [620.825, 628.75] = 1.11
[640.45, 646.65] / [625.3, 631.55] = 1.08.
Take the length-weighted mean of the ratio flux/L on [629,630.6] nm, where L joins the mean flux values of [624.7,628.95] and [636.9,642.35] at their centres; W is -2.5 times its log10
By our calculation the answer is -0.02 mag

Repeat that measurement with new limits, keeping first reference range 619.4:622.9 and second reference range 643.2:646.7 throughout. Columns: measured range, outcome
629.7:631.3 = 0.03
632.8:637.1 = 0.00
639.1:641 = 0.02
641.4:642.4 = -0.06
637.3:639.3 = -0.01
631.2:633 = -0.06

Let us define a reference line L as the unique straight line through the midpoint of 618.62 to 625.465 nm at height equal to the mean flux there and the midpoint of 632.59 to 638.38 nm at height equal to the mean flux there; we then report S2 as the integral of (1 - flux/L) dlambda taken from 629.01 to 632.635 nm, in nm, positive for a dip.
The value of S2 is -0.057 nm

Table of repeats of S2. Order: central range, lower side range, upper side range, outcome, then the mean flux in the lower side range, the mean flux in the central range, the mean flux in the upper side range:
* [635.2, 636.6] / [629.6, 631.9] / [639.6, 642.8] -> 0.02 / 8.81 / 8.83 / 9.04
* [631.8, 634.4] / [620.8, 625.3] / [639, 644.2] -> -0.09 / 8.68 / 9.2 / 9.07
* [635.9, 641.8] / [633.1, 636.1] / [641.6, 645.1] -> 0.09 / 8.84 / 8.9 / 9.24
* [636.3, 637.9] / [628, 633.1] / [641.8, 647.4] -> 0.03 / 9.07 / 8.9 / 9.09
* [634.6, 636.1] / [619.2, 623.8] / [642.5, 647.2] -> 0.02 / 8.84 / 8.82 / 9.01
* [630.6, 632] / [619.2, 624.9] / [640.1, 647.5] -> 0.00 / 8.83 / 8.93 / 9.04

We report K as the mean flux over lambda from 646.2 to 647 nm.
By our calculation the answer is 9.04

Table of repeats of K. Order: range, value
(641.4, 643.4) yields 9.35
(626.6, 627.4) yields 8.6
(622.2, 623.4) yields 8.51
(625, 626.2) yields 8.38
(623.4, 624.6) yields 8.85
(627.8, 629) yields 9.05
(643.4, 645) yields 9.13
